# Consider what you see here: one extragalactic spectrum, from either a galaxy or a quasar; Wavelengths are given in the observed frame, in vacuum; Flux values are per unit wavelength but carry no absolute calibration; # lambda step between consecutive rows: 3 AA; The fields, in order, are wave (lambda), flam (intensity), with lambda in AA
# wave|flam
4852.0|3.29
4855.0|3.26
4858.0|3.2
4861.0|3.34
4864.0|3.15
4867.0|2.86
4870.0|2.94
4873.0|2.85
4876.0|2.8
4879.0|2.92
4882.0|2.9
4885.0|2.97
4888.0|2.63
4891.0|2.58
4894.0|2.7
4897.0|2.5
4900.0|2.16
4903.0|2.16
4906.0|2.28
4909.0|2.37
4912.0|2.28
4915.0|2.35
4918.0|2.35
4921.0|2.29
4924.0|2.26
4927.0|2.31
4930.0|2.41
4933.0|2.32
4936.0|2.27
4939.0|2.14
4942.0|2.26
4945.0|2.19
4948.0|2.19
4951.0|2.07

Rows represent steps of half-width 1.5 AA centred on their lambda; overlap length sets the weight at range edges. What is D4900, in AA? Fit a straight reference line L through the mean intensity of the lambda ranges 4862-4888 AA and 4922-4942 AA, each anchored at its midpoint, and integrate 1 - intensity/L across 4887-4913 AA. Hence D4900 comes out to 2.3 AA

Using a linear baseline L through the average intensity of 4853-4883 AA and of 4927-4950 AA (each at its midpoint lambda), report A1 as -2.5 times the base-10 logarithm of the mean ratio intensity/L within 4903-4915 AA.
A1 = 0.13 mag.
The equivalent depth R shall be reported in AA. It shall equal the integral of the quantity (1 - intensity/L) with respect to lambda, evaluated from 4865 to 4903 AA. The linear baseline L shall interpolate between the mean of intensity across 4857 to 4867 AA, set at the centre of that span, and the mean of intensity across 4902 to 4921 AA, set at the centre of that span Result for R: 0.98 AA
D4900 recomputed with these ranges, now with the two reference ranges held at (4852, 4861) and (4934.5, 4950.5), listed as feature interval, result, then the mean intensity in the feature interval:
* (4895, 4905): 1.6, 2.3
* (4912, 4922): 0.8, 2.32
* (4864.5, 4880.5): 0.9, 2.89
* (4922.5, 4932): 0.2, 2.33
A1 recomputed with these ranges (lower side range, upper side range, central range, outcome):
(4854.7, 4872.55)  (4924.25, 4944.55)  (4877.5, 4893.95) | 0.02 mag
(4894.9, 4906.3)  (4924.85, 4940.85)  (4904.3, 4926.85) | -0.01 mag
